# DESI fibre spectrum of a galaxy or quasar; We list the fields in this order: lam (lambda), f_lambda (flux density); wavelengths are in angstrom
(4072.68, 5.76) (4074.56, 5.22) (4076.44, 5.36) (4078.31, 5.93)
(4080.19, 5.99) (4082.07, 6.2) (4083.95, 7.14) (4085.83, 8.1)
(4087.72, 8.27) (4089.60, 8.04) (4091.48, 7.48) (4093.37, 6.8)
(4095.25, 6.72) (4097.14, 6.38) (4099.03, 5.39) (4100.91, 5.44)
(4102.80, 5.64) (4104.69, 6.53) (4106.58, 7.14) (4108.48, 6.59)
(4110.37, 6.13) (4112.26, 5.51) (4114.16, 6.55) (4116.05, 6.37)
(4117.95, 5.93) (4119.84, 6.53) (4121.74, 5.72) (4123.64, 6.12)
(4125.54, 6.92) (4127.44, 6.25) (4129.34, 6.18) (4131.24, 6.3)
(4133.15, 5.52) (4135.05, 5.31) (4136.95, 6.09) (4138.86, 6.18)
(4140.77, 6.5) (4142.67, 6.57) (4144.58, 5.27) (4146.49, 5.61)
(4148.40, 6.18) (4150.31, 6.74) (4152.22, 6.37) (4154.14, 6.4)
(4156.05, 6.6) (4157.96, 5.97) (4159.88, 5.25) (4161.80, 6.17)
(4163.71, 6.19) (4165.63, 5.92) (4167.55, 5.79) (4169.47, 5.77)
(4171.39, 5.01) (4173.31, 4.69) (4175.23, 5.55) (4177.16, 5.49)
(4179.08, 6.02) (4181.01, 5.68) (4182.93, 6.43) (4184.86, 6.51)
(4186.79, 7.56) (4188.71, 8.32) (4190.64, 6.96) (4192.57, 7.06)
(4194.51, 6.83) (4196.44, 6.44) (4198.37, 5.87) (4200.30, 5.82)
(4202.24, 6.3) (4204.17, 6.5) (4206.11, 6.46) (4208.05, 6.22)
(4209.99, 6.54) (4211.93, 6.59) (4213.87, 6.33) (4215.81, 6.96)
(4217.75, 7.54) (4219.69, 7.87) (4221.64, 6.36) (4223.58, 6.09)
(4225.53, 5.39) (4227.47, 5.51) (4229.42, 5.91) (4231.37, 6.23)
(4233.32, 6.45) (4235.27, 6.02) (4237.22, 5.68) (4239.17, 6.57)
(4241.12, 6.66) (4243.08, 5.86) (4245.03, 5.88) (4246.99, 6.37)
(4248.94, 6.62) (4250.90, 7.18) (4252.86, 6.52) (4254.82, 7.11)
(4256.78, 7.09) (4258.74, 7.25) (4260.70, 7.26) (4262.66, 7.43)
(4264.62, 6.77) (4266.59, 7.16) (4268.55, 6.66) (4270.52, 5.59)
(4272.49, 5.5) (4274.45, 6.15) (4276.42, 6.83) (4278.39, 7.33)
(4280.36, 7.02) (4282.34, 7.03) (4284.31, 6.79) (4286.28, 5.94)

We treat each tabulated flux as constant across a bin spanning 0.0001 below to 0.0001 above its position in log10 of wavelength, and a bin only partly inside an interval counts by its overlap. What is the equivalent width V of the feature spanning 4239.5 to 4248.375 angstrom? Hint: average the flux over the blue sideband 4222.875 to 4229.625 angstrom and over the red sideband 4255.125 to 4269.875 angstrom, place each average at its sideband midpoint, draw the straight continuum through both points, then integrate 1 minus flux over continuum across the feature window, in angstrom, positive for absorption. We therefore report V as 0.2 angstrom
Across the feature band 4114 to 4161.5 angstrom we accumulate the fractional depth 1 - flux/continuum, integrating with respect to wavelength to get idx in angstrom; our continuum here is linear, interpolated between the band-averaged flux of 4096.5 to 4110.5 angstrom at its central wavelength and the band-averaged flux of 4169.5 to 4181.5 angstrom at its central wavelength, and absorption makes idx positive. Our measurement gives -2.7 angstrom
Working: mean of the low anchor 6.15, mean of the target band 6.13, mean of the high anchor 5.42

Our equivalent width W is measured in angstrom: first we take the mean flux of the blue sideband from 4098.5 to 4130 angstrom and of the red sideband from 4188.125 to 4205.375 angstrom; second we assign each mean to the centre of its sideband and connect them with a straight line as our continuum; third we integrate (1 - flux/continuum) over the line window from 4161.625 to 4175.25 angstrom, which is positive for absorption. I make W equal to 1.8 angstrom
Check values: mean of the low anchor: 6.18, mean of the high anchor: 6.64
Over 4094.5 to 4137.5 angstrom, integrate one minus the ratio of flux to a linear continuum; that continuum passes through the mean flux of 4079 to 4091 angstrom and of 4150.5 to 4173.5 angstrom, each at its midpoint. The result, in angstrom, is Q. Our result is 3.70 angstrom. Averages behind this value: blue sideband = 7.27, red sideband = 5.91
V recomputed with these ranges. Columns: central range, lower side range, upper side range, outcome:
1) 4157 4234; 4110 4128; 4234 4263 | 2.21 angstrom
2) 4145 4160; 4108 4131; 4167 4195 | 0.19 angstrom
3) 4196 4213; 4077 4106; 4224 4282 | 0.62 angstrom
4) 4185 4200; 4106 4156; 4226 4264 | -1.35 angstrom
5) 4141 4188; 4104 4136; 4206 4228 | 2.49 angstrom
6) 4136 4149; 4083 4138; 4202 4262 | 0.82 angstrom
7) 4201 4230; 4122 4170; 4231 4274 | -0.27 angstrom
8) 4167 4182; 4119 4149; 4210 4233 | 1.80 angstrom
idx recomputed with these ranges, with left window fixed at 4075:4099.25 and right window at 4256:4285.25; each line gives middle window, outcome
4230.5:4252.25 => 1.48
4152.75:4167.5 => 1.55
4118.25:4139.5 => 2.11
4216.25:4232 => 0.92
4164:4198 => 2.73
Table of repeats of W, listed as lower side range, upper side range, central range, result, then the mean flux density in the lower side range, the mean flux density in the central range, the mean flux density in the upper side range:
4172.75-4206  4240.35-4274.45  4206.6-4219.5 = -0.6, 6.38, 6.76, 6.63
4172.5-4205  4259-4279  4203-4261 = 0.4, 6.36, 6.49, 6.68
